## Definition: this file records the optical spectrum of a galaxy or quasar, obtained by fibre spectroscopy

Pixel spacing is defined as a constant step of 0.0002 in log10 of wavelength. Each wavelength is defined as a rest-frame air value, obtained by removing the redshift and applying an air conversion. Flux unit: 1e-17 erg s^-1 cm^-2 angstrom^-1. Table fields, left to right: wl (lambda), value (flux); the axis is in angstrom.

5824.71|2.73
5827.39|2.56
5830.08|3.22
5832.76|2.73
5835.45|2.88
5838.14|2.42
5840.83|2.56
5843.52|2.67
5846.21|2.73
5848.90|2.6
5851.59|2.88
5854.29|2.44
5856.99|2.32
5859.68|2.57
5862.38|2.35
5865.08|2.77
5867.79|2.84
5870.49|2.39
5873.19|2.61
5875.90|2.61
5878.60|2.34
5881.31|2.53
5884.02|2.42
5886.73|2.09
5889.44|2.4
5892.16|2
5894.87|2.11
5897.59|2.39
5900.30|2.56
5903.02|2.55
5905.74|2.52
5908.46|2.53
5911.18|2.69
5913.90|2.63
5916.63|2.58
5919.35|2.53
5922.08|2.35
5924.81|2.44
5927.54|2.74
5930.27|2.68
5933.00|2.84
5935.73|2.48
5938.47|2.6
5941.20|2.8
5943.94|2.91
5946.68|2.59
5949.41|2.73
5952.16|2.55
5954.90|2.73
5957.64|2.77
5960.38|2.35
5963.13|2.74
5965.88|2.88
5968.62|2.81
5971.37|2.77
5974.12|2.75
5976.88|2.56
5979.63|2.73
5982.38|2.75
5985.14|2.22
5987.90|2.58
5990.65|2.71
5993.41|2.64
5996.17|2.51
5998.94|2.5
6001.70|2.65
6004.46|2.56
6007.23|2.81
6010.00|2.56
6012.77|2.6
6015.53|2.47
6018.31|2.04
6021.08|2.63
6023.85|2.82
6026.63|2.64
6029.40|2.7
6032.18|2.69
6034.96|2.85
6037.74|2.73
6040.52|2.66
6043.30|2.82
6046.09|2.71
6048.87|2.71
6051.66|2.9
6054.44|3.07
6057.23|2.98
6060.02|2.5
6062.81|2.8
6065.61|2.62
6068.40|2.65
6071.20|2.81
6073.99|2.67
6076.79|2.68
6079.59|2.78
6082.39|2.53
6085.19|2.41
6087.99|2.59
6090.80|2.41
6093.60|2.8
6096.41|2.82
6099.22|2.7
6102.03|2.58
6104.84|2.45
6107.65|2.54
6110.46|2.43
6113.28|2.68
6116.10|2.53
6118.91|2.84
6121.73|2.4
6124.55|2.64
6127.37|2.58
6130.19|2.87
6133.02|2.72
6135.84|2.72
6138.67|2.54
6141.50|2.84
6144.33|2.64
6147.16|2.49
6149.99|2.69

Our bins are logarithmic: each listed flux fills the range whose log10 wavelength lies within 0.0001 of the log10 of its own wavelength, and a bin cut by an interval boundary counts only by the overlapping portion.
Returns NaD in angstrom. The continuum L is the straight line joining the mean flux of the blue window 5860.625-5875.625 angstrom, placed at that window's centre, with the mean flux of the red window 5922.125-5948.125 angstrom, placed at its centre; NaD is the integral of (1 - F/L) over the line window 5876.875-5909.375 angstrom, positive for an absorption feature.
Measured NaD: 3.1 angstrom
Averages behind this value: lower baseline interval 2.59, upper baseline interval 2.66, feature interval 2.37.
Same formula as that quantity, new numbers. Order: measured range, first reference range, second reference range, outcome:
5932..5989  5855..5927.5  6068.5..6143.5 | -3.4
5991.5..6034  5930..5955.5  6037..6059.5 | 2.8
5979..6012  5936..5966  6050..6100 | 1.1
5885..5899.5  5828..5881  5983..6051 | 2.2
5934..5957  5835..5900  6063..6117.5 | -1.3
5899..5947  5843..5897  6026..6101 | -1.3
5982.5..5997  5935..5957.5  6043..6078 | 0.9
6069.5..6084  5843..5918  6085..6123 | -0.6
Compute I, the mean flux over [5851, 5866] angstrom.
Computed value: 2.53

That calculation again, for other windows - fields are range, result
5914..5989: 2.65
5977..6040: 2.61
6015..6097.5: 2.68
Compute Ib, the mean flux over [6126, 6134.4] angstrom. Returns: 2.72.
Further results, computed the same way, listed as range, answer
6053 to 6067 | 2.79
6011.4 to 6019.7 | 2.37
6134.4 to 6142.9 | 2.7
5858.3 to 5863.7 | 2.46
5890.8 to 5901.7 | 2.27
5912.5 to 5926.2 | 2.51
